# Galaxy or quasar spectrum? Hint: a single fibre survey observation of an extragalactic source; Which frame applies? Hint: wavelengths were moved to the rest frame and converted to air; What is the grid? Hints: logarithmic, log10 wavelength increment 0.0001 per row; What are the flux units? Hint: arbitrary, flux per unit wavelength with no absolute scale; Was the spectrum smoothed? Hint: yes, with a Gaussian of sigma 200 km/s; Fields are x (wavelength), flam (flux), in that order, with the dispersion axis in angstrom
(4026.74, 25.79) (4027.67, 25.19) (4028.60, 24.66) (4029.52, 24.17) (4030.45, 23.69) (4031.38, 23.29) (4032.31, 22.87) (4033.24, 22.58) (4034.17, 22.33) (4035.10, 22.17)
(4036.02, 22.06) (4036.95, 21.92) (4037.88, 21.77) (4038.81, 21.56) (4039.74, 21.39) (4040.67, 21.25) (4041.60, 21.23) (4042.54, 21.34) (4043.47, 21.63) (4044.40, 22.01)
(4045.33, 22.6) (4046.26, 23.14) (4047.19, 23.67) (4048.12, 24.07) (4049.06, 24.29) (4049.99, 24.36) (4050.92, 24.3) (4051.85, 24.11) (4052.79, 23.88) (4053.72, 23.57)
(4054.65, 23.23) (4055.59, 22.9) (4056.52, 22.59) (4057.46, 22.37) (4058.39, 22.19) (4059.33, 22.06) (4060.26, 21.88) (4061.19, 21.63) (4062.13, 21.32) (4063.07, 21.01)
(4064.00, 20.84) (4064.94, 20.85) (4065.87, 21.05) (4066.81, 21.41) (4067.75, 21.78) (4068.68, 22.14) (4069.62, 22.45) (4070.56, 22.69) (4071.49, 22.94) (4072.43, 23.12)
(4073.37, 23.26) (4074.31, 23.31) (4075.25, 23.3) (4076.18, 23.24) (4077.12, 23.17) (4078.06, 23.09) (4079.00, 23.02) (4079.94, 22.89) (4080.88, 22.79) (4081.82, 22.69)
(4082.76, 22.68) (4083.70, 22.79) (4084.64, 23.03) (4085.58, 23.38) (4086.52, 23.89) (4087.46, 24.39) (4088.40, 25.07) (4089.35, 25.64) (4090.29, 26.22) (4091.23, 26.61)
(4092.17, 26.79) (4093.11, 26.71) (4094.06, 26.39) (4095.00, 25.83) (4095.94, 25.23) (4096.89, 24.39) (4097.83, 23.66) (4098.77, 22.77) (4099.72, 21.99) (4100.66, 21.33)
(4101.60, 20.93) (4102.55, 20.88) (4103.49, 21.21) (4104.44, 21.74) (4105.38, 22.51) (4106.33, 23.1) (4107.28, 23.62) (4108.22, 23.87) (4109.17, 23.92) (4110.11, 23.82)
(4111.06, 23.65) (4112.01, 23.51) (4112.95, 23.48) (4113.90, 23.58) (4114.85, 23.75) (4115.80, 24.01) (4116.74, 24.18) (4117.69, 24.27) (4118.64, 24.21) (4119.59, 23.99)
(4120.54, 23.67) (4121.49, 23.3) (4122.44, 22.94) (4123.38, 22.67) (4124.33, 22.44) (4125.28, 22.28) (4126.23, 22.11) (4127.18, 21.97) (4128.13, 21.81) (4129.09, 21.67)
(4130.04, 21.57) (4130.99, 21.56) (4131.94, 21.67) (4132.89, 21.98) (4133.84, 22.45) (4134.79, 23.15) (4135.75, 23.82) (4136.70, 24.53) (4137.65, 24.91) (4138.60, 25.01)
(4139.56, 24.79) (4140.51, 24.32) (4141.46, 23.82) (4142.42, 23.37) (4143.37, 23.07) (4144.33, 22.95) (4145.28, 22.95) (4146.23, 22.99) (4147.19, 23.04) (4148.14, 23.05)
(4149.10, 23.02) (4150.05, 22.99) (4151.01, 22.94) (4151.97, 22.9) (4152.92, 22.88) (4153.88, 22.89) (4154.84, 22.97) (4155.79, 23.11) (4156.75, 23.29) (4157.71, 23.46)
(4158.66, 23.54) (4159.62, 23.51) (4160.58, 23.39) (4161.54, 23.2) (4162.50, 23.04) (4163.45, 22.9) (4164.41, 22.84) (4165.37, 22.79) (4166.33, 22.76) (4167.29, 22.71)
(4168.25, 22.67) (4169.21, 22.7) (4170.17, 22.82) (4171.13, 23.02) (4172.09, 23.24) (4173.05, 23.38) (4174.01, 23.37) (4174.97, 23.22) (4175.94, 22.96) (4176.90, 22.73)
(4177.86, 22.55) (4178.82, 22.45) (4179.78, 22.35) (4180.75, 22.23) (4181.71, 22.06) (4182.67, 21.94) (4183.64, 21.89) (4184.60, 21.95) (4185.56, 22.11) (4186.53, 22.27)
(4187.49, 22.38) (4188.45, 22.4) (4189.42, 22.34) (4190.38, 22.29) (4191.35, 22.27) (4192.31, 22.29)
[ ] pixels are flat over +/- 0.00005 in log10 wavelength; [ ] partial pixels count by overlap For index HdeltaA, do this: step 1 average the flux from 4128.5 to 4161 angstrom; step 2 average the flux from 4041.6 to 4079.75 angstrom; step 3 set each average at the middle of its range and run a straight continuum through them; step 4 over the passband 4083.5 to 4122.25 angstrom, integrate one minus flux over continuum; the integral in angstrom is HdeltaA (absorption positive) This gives -1.6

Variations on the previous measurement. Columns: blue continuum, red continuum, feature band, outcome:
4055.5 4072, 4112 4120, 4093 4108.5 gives 0.1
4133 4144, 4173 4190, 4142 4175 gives 0.2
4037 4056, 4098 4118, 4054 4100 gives -0.7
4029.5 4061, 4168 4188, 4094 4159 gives -1.5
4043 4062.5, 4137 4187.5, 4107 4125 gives -0.5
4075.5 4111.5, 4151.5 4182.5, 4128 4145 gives 0.0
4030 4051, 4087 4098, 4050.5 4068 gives 1.0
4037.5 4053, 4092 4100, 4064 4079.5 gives 0.9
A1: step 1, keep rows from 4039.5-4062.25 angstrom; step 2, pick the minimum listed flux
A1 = 21.23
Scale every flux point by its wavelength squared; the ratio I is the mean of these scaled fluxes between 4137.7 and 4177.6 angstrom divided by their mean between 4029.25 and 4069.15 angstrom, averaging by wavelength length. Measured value 1.09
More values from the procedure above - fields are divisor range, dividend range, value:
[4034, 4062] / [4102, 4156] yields 1.06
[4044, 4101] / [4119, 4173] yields 1.02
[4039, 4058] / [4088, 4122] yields 1.07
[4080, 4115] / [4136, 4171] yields 1.01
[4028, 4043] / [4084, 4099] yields 1.15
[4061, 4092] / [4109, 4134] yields 1.02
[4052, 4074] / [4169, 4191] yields 1.07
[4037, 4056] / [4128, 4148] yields 1.06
